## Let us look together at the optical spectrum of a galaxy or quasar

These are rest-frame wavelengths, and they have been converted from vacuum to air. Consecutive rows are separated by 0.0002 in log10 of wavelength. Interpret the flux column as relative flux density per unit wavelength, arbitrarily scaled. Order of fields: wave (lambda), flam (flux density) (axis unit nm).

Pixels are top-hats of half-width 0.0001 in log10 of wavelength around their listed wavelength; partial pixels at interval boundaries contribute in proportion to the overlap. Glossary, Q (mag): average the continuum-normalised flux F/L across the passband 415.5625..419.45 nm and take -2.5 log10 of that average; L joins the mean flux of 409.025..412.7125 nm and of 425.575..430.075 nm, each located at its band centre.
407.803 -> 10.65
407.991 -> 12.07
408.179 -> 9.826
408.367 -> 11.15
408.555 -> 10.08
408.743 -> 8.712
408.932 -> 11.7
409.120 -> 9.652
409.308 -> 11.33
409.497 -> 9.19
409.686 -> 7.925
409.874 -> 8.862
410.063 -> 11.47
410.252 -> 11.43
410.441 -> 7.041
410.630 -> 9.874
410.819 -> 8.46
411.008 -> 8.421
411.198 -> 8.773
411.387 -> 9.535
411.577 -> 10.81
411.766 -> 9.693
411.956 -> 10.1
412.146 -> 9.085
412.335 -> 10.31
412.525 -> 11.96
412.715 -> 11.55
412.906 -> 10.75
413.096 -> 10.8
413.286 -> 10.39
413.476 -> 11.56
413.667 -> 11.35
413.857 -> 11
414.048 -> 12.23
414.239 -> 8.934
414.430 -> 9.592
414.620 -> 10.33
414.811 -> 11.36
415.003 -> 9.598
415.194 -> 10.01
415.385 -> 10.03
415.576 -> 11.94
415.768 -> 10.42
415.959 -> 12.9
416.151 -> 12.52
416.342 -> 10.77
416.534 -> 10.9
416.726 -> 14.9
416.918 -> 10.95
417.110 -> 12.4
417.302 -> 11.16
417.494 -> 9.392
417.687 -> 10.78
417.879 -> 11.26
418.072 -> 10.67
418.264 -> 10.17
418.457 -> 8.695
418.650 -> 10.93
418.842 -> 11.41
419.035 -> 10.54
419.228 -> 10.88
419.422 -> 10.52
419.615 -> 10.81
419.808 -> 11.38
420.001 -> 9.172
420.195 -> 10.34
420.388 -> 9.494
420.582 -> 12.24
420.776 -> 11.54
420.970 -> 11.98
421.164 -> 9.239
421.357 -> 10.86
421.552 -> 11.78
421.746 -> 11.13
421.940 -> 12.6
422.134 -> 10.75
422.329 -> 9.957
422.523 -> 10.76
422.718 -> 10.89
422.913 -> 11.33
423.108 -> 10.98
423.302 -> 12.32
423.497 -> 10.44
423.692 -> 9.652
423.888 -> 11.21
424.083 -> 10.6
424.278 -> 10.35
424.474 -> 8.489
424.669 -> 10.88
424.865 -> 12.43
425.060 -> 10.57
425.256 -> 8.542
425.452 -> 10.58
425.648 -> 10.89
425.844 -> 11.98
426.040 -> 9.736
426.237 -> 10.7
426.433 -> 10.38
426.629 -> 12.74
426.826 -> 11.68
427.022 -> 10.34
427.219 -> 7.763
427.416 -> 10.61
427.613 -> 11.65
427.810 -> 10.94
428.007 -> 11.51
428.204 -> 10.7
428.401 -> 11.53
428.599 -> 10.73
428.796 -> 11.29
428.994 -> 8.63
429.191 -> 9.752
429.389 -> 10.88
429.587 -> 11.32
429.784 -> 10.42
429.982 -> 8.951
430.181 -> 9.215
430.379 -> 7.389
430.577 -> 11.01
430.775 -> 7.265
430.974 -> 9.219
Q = -0.11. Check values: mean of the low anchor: 9.73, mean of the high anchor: 10.7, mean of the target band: 11.1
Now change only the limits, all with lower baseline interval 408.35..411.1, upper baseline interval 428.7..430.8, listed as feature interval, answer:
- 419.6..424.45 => -0.12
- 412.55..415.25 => -0.11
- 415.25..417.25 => -0.21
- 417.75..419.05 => -0.09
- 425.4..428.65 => -0.12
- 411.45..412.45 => -0.04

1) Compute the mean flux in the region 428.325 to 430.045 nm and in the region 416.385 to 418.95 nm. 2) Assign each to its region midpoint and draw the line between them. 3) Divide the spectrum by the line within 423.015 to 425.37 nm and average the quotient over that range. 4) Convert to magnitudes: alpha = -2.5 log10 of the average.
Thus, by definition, 0.014 mag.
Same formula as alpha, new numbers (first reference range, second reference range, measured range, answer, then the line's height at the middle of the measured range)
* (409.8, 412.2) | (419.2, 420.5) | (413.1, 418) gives -0.11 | 9.95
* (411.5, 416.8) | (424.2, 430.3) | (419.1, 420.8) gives 0.01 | 10.7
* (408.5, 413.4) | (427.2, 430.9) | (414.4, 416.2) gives -0.09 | 9.97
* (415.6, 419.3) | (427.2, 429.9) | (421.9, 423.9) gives 0.00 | 10.9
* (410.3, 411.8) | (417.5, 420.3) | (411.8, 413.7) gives -0.14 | 9.42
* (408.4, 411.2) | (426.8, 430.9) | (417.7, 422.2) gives -0.10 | 9.88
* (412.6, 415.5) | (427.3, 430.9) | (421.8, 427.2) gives -0.04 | 10.3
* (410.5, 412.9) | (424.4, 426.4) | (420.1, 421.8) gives -0.07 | 10.3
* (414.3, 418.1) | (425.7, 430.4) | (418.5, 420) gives 0.02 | 10.9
